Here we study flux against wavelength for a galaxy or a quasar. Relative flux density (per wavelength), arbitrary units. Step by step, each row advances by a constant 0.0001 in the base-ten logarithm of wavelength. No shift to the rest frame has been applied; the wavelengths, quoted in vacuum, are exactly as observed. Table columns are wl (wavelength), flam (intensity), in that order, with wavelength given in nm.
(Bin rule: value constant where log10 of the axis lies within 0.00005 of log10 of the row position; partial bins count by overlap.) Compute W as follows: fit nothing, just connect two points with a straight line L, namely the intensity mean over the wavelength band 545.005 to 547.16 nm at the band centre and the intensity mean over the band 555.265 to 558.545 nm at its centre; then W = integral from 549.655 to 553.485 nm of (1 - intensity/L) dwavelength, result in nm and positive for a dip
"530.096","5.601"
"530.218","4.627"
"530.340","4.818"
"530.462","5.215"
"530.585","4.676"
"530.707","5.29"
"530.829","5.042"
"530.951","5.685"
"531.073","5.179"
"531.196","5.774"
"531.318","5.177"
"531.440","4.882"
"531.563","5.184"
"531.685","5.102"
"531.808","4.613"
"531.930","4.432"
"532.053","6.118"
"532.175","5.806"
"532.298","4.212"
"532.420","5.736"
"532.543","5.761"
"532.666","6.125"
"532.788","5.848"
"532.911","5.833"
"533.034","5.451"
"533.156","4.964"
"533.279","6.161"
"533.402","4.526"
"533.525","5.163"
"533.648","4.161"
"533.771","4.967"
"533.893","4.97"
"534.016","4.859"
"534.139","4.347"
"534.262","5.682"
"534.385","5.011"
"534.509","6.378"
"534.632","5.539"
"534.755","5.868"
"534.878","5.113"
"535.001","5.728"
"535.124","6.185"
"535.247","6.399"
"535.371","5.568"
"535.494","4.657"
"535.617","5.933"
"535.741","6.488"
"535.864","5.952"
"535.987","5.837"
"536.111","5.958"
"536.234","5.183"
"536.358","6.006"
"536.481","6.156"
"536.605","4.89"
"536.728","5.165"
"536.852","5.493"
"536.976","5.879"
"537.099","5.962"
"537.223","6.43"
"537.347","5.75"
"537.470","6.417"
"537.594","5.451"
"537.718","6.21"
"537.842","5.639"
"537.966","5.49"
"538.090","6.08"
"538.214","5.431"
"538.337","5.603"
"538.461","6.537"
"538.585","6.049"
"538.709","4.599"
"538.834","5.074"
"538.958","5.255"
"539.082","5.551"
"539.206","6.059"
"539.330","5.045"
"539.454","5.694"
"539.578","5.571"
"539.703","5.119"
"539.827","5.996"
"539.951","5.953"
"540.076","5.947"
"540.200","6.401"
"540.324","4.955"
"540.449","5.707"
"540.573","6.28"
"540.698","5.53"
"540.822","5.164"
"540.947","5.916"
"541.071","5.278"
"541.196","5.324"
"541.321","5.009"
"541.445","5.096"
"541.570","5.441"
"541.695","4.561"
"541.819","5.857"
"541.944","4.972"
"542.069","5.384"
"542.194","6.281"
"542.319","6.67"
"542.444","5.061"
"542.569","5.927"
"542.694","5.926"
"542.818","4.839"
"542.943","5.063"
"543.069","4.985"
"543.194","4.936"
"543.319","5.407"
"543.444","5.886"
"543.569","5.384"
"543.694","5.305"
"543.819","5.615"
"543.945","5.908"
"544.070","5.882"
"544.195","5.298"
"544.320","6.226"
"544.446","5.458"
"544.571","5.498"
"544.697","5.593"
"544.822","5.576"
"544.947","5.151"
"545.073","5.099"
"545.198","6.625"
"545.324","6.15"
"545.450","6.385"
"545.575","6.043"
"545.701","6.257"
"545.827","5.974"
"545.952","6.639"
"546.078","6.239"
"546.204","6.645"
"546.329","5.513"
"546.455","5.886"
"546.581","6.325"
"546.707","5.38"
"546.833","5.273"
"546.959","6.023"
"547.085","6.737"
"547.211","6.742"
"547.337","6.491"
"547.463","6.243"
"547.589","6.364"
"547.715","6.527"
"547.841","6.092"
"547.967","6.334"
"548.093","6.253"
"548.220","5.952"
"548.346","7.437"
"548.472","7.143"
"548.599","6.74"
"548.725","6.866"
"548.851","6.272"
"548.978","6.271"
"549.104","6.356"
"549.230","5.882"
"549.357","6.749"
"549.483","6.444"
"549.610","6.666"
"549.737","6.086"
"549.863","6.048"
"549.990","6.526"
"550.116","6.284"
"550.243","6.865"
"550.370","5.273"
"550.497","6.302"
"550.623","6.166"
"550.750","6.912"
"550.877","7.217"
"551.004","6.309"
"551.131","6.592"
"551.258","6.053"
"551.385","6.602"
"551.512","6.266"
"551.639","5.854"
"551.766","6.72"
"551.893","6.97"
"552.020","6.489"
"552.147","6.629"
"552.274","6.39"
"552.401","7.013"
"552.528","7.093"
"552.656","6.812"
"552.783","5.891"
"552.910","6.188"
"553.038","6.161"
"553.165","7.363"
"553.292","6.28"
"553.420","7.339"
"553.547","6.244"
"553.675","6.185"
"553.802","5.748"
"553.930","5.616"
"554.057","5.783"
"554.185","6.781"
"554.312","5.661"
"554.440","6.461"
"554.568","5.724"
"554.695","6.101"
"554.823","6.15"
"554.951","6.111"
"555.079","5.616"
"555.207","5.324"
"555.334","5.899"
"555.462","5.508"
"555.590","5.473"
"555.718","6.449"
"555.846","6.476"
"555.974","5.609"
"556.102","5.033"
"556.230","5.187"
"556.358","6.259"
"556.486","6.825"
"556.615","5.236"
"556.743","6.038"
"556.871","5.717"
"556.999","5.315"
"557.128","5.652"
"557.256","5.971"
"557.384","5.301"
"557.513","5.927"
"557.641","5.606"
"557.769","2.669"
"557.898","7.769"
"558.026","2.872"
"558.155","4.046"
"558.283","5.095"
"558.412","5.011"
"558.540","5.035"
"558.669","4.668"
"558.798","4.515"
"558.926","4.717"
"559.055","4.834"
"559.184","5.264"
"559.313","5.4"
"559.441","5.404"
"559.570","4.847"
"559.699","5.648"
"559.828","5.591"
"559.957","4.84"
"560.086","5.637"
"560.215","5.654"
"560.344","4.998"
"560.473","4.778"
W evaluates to -0.48 nm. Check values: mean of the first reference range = 6.07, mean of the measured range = 6.49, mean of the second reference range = 5.47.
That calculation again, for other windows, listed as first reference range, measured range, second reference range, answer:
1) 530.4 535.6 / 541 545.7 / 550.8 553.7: 0.34 nm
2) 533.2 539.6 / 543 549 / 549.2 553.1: 0.12 nm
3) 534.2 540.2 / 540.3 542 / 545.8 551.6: 0.16 nm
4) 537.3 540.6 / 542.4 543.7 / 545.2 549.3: 0.14 nm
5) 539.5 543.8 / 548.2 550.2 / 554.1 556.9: -0.27 nm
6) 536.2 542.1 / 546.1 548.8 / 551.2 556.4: -0.18 nm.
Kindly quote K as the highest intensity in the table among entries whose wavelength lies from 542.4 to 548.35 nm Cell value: 7.437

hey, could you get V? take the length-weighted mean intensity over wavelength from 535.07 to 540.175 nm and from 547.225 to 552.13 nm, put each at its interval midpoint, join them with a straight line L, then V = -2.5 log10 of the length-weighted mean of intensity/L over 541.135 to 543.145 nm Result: 0.11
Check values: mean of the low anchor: 5.73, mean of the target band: 5.4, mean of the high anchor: 6.44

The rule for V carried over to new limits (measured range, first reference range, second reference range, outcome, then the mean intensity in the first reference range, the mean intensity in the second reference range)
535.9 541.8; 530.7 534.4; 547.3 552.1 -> 0.009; 5.23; 6.44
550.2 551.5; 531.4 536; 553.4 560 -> -0.166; 5.41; 5.54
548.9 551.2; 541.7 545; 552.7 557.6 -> -0.109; 5.53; 5.96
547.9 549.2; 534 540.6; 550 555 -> -0.060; 5.68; 6.38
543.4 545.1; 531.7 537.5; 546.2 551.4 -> 0.095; 5.52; 6.35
